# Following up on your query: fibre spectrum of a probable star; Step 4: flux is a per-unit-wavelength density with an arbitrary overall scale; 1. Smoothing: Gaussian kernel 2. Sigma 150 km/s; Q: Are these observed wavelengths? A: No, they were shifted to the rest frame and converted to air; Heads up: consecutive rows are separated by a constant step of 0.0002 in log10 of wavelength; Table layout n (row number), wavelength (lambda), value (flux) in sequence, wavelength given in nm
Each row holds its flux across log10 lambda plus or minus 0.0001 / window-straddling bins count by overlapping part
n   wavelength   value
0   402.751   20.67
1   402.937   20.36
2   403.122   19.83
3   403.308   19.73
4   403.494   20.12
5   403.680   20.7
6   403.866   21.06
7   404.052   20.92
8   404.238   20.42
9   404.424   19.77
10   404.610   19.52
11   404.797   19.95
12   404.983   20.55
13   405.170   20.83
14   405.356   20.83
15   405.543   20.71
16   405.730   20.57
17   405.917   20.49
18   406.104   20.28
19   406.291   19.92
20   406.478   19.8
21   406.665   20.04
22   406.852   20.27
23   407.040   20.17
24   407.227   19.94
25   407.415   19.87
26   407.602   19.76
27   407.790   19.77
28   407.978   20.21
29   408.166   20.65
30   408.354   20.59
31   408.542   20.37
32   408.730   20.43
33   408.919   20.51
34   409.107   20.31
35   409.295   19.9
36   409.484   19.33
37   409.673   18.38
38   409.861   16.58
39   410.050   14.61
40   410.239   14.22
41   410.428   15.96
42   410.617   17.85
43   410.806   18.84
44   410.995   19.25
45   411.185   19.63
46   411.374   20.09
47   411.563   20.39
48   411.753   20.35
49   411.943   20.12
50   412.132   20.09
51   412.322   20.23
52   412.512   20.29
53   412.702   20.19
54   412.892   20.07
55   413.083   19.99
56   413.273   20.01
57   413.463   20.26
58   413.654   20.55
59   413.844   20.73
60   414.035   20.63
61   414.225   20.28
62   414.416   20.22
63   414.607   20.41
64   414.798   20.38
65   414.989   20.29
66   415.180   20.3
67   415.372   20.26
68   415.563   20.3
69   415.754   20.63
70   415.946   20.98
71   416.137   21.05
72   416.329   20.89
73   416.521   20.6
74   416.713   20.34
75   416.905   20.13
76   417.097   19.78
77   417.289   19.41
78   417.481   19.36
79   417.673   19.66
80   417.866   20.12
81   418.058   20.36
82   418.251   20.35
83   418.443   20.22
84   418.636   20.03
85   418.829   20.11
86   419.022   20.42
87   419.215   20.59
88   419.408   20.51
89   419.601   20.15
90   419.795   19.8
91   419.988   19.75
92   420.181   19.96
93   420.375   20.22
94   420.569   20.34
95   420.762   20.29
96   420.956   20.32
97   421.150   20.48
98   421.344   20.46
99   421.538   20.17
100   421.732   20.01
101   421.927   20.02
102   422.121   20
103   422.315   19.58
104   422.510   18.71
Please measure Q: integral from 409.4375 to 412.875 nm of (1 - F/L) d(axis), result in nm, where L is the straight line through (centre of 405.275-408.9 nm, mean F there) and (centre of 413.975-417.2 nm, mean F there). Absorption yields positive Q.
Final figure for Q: 0.27 nm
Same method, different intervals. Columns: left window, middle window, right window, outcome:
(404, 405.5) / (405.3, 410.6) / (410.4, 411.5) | 0.05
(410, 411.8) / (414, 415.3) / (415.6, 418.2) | -0.06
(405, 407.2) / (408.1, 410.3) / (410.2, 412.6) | 0.09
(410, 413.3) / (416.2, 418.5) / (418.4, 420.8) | -0.03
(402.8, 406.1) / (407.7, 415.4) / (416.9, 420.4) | 0.23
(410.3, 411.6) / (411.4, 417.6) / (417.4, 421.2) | -0.32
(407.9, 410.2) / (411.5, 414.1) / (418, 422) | -0.10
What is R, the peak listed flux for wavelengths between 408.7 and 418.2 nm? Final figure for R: 21.05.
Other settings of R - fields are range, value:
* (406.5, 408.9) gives 20.65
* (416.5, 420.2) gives 20.6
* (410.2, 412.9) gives 20.39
